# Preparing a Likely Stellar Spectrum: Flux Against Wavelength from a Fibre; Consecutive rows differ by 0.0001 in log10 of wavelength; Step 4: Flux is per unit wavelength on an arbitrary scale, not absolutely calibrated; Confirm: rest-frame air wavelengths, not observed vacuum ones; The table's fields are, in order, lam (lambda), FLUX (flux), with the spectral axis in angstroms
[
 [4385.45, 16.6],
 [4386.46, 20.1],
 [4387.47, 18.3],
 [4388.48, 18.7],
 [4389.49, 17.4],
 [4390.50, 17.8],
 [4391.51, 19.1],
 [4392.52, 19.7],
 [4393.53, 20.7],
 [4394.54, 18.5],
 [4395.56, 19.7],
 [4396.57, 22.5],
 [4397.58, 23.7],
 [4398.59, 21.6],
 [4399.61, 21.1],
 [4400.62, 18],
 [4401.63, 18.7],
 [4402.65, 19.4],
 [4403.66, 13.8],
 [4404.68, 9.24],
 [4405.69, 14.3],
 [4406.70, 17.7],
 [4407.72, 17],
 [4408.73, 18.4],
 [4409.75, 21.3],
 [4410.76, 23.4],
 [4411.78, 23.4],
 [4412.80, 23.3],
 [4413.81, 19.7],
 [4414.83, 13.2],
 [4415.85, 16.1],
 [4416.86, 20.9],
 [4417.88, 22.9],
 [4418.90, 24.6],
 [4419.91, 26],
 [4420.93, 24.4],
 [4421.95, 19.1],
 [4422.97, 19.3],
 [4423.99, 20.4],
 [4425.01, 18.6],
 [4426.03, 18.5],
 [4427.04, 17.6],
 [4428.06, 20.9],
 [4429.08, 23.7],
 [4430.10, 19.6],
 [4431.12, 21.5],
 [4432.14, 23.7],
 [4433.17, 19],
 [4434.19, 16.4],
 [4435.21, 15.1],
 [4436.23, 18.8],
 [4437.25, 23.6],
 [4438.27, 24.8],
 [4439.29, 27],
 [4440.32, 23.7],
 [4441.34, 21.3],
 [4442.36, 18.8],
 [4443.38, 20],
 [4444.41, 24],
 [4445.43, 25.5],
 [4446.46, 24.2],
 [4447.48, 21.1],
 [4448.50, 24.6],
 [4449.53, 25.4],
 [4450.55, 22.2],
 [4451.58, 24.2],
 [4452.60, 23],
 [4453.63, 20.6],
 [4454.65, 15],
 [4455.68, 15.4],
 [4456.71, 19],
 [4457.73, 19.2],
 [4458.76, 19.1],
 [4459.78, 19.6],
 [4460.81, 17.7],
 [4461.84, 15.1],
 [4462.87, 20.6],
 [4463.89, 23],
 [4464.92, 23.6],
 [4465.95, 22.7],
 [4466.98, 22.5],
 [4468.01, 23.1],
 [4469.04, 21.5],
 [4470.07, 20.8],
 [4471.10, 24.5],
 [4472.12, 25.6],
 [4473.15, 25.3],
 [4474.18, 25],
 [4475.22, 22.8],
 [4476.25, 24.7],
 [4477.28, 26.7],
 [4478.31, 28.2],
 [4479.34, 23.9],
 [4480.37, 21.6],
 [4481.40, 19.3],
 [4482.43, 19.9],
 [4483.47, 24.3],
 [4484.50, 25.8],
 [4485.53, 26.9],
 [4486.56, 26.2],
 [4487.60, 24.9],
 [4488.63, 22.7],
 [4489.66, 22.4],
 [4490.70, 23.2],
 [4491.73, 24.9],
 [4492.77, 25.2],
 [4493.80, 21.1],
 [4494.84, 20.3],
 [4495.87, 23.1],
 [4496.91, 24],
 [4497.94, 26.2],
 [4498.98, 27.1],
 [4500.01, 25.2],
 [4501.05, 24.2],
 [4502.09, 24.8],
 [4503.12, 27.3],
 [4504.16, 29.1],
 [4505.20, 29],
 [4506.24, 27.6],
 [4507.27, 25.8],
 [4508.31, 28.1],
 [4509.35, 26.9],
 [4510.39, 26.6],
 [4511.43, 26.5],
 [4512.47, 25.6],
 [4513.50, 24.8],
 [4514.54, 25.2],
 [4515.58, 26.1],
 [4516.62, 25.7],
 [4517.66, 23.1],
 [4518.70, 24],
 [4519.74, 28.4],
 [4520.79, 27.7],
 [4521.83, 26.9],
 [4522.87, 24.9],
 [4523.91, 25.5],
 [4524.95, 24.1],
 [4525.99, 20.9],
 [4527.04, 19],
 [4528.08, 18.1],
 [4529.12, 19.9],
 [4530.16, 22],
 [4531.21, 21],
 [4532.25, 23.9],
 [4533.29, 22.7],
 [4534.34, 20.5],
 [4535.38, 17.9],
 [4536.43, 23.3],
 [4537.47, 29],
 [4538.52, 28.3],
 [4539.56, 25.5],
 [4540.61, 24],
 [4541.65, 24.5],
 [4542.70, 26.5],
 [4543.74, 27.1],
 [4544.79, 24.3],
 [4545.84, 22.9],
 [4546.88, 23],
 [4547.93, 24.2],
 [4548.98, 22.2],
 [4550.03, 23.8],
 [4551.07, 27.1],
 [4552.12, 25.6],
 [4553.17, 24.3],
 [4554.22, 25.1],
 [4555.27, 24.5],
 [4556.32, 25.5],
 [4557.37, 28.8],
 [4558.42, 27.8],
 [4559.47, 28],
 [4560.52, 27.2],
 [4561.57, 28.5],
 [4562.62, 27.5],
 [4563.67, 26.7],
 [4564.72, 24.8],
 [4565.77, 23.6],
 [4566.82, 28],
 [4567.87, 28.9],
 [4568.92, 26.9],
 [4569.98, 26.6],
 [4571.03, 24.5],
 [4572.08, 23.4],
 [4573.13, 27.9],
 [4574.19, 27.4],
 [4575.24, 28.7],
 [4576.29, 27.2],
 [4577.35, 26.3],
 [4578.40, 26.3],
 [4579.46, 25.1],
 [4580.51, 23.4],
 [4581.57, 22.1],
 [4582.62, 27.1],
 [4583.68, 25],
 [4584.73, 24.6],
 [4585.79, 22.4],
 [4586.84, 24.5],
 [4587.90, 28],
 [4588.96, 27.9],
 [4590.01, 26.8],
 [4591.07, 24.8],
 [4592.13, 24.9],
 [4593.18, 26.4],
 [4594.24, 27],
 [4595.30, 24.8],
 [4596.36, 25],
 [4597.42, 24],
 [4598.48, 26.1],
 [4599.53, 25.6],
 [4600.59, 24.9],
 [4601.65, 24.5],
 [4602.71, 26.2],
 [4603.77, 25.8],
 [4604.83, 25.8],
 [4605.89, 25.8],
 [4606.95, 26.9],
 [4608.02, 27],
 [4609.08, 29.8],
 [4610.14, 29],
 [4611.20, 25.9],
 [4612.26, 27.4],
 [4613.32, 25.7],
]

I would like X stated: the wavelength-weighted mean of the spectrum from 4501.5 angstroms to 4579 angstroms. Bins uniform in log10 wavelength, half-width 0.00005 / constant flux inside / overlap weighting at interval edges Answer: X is 25.3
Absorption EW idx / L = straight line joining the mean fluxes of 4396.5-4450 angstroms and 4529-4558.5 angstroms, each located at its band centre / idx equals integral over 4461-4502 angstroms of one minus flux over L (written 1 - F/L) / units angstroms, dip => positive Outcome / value -2.0 angstroms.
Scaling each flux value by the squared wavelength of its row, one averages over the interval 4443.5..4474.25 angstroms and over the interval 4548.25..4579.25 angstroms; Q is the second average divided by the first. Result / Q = 1.27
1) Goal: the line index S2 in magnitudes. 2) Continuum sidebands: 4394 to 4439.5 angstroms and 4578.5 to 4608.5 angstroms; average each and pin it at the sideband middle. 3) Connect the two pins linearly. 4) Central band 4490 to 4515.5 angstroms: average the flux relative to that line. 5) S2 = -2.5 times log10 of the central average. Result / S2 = -0.13 mag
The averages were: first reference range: 20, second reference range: 25.4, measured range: 25.5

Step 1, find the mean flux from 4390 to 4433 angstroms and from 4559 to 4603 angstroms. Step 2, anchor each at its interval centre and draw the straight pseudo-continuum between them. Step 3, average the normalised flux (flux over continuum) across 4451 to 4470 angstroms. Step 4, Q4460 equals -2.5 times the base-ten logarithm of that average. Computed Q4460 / 0.07 mag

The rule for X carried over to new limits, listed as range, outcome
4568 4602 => 25.7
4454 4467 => 19.3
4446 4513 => 23.5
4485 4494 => 24.3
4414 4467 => 20.9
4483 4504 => 24.6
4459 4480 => 22.8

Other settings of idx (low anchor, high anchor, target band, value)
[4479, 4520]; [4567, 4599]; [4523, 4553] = 2.2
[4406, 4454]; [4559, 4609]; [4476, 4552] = -2.2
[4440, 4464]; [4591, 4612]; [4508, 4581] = -3.2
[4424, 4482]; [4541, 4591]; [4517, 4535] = 0.9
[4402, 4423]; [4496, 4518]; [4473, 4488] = -0.1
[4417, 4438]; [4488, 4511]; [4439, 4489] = 1.2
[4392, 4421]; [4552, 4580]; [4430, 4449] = -0.6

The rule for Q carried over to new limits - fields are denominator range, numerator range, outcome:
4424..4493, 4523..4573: 1.16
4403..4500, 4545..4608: 1.26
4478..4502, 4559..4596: 1.13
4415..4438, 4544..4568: 1.33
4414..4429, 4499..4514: 1.36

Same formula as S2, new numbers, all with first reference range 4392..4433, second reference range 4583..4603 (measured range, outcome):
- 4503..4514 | -0.18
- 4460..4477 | -0.04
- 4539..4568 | -0.06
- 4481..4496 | -0.05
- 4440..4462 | 0.01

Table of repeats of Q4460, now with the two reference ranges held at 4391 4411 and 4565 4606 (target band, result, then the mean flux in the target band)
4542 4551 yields -0.01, 24.4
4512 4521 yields -0.11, 25.6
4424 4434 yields -0.02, 20.2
